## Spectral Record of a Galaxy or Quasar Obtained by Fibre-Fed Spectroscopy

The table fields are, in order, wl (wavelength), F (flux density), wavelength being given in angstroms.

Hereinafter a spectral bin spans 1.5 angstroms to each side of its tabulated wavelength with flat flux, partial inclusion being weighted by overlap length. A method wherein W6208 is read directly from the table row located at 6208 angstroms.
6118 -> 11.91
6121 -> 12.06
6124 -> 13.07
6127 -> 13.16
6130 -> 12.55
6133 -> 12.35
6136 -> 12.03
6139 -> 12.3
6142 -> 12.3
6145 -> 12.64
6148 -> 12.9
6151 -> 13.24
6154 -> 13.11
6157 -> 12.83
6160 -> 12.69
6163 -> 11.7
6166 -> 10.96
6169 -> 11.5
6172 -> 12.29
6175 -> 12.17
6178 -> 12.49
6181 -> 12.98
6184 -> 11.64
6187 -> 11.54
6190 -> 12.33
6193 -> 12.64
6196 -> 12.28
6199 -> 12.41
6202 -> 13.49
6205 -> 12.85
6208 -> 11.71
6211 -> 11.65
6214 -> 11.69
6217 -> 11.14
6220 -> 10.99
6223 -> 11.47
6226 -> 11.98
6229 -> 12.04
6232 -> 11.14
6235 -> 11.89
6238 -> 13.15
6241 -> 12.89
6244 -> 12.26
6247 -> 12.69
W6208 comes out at 11.71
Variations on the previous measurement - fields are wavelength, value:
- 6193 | 12.64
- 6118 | 11.91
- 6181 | 12.98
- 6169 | 11.5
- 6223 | 11.47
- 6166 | 10.96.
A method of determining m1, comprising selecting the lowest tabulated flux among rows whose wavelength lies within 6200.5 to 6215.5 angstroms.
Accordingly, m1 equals 11.65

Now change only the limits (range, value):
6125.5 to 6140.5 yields 12.03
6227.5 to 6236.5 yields 11.14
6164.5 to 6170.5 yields 10.96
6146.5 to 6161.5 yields 12.69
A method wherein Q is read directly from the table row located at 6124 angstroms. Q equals 13.07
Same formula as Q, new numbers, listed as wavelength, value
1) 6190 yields 12.33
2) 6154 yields 13.11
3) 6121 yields 12.06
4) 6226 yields 11.98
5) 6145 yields 12.64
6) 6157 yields 12.83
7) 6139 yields 12.3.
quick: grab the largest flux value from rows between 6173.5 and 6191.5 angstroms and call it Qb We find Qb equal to 12.98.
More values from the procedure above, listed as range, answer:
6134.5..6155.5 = 13.24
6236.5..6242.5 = 13.15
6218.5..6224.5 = 11.47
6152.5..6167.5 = 13.11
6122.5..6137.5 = 13.16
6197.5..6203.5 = 13.49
